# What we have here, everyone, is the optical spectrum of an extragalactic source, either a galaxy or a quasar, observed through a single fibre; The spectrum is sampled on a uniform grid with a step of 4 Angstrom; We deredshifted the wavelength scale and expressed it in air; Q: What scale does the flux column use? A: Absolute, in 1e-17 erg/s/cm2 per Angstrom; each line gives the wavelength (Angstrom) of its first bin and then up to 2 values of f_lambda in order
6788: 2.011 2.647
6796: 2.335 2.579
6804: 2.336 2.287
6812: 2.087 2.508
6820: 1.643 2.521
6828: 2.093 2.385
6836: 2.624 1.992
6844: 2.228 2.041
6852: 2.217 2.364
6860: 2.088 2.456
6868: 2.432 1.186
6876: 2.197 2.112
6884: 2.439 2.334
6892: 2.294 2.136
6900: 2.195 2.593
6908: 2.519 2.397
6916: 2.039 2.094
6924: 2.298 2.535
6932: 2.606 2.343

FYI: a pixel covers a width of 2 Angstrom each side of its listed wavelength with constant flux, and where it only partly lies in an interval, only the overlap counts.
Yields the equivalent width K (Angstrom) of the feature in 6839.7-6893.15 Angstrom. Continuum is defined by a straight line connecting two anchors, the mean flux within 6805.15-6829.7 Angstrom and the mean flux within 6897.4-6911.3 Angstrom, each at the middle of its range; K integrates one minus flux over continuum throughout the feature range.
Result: 3.4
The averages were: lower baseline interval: 2.2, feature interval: 2.17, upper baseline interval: 2.42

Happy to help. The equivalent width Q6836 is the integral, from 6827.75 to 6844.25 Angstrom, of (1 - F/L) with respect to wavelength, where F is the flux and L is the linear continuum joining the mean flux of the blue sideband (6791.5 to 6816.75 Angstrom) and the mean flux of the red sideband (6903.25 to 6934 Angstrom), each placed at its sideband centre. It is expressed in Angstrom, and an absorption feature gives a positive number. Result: 0.6 Angstrom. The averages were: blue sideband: 2.38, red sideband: 2.38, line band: 2.29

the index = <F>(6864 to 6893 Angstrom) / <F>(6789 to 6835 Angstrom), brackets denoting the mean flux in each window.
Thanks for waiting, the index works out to 0.93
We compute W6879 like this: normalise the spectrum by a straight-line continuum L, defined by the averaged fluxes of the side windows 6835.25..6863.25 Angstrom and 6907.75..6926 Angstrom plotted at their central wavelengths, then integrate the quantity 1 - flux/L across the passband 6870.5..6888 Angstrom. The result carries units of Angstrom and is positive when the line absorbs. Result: 1.4 Angstrom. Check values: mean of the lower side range 2.21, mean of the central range 2.05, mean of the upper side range 2.25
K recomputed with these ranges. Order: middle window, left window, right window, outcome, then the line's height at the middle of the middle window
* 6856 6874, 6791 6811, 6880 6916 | 2.2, 2.36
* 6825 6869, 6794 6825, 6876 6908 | 0.5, 2.29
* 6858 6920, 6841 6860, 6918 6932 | 1.3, 2.27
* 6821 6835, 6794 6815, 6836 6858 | -0.2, 2.27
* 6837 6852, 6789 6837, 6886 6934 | 1.2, 2.33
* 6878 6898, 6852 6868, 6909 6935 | 0.5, 2.32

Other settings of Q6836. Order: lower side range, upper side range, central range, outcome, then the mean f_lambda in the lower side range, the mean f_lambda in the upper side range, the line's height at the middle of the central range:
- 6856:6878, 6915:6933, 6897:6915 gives -1.1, 2.1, 2.31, 2.25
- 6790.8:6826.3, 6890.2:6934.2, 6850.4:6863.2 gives 0.4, 2.32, 2.34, 2.33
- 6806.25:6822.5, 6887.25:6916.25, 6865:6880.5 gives 1.8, 2.14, 2.33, 2.27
